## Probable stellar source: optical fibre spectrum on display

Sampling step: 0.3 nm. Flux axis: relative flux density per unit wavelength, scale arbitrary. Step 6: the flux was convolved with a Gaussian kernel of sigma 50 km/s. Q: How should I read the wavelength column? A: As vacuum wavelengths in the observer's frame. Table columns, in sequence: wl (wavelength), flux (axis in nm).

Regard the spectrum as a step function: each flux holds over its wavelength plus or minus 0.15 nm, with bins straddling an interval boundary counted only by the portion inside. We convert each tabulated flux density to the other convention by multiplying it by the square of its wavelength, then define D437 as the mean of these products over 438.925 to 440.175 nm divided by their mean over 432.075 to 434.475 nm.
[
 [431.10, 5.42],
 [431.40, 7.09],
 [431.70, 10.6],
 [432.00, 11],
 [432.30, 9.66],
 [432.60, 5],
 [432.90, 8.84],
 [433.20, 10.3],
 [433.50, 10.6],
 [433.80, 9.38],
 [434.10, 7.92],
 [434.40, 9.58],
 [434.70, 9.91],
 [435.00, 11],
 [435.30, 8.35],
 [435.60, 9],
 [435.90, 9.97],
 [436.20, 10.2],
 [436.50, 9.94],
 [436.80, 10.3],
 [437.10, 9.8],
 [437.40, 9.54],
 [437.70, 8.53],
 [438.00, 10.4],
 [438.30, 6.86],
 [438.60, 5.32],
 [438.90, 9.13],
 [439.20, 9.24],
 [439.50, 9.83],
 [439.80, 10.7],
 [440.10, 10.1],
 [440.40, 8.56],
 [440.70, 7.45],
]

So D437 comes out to 1.1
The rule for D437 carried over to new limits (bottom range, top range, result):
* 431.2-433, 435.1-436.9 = 1.14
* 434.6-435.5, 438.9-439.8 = 1.02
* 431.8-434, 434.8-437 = 1.08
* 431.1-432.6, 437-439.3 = 1.01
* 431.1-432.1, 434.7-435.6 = 1.10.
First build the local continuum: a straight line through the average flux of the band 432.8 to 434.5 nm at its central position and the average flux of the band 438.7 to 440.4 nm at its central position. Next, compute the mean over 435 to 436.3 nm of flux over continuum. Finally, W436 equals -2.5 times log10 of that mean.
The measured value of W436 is -0.01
